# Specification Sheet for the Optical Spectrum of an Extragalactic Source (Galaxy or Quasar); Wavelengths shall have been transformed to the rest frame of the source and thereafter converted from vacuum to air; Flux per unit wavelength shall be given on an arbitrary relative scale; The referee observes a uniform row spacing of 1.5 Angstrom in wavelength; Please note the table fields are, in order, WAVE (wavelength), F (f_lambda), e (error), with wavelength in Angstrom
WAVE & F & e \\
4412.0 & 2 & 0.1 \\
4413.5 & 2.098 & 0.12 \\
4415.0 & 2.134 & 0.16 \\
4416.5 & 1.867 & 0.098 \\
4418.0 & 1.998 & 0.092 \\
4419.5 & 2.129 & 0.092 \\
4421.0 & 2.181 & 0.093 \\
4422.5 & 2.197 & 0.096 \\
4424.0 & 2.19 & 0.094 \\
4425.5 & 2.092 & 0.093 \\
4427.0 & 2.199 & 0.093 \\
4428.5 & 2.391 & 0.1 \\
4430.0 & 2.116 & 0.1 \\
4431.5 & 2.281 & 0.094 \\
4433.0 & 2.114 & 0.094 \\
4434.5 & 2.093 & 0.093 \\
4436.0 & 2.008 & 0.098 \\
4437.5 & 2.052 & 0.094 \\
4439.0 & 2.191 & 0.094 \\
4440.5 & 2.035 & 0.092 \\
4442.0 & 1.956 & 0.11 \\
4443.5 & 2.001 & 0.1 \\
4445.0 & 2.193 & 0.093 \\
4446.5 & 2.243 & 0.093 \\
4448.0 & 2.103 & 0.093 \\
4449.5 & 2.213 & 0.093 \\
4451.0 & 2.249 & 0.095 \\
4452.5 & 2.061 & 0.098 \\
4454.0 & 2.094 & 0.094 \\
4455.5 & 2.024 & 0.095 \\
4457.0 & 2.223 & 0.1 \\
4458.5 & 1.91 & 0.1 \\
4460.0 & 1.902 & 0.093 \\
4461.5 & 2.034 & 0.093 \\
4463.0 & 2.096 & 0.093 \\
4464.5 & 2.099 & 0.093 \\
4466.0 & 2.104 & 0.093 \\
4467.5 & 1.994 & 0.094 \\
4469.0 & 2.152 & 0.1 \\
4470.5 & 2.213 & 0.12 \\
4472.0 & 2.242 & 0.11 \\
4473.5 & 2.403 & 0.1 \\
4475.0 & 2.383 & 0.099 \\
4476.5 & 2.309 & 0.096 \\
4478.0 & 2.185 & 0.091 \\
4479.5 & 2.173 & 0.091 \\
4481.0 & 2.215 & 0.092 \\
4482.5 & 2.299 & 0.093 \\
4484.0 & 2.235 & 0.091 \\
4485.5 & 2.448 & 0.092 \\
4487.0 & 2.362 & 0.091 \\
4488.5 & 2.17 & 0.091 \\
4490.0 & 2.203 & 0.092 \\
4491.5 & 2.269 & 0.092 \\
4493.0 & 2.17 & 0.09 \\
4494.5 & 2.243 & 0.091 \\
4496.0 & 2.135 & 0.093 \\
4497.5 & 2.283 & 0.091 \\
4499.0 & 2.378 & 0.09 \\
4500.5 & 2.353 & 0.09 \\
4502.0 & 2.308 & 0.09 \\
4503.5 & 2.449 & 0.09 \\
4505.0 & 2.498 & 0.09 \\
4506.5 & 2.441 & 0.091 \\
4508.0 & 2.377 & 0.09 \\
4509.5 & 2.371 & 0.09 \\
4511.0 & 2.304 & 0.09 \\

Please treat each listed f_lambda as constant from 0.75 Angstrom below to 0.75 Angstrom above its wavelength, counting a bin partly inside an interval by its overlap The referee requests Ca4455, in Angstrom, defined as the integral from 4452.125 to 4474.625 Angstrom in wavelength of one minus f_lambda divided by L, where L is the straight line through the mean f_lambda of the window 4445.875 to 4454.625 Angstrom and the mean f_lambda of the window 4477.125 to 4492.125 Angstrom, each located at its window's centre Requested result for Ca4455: 0.91 Angstrom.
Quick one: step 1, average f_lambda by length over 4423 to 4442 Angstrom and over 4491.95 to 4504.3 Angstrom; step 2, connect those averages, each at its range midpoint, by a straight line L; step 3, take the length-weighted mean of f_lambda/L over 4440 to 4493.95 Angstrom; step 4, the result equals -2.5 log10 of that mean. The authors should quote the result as 0.03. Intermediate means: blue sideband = 2.14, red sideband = 2.29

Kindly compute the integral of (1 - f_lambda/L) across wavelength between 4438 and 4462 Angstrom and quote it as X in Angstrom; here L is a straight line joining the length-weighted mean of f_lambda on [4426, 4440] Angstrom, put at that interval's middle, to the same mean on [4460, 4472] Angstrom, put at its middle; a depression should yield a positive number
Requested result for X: 0.4 Angstrom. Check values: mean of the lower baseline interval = 2.16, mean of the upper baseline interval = 2.1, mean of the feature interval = 2.09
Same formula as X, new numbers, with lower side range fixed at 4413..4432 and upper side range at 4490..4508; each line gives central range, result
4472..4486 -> -0.1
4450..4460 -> 0.6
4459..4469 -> 0.9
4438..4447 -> 0.4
